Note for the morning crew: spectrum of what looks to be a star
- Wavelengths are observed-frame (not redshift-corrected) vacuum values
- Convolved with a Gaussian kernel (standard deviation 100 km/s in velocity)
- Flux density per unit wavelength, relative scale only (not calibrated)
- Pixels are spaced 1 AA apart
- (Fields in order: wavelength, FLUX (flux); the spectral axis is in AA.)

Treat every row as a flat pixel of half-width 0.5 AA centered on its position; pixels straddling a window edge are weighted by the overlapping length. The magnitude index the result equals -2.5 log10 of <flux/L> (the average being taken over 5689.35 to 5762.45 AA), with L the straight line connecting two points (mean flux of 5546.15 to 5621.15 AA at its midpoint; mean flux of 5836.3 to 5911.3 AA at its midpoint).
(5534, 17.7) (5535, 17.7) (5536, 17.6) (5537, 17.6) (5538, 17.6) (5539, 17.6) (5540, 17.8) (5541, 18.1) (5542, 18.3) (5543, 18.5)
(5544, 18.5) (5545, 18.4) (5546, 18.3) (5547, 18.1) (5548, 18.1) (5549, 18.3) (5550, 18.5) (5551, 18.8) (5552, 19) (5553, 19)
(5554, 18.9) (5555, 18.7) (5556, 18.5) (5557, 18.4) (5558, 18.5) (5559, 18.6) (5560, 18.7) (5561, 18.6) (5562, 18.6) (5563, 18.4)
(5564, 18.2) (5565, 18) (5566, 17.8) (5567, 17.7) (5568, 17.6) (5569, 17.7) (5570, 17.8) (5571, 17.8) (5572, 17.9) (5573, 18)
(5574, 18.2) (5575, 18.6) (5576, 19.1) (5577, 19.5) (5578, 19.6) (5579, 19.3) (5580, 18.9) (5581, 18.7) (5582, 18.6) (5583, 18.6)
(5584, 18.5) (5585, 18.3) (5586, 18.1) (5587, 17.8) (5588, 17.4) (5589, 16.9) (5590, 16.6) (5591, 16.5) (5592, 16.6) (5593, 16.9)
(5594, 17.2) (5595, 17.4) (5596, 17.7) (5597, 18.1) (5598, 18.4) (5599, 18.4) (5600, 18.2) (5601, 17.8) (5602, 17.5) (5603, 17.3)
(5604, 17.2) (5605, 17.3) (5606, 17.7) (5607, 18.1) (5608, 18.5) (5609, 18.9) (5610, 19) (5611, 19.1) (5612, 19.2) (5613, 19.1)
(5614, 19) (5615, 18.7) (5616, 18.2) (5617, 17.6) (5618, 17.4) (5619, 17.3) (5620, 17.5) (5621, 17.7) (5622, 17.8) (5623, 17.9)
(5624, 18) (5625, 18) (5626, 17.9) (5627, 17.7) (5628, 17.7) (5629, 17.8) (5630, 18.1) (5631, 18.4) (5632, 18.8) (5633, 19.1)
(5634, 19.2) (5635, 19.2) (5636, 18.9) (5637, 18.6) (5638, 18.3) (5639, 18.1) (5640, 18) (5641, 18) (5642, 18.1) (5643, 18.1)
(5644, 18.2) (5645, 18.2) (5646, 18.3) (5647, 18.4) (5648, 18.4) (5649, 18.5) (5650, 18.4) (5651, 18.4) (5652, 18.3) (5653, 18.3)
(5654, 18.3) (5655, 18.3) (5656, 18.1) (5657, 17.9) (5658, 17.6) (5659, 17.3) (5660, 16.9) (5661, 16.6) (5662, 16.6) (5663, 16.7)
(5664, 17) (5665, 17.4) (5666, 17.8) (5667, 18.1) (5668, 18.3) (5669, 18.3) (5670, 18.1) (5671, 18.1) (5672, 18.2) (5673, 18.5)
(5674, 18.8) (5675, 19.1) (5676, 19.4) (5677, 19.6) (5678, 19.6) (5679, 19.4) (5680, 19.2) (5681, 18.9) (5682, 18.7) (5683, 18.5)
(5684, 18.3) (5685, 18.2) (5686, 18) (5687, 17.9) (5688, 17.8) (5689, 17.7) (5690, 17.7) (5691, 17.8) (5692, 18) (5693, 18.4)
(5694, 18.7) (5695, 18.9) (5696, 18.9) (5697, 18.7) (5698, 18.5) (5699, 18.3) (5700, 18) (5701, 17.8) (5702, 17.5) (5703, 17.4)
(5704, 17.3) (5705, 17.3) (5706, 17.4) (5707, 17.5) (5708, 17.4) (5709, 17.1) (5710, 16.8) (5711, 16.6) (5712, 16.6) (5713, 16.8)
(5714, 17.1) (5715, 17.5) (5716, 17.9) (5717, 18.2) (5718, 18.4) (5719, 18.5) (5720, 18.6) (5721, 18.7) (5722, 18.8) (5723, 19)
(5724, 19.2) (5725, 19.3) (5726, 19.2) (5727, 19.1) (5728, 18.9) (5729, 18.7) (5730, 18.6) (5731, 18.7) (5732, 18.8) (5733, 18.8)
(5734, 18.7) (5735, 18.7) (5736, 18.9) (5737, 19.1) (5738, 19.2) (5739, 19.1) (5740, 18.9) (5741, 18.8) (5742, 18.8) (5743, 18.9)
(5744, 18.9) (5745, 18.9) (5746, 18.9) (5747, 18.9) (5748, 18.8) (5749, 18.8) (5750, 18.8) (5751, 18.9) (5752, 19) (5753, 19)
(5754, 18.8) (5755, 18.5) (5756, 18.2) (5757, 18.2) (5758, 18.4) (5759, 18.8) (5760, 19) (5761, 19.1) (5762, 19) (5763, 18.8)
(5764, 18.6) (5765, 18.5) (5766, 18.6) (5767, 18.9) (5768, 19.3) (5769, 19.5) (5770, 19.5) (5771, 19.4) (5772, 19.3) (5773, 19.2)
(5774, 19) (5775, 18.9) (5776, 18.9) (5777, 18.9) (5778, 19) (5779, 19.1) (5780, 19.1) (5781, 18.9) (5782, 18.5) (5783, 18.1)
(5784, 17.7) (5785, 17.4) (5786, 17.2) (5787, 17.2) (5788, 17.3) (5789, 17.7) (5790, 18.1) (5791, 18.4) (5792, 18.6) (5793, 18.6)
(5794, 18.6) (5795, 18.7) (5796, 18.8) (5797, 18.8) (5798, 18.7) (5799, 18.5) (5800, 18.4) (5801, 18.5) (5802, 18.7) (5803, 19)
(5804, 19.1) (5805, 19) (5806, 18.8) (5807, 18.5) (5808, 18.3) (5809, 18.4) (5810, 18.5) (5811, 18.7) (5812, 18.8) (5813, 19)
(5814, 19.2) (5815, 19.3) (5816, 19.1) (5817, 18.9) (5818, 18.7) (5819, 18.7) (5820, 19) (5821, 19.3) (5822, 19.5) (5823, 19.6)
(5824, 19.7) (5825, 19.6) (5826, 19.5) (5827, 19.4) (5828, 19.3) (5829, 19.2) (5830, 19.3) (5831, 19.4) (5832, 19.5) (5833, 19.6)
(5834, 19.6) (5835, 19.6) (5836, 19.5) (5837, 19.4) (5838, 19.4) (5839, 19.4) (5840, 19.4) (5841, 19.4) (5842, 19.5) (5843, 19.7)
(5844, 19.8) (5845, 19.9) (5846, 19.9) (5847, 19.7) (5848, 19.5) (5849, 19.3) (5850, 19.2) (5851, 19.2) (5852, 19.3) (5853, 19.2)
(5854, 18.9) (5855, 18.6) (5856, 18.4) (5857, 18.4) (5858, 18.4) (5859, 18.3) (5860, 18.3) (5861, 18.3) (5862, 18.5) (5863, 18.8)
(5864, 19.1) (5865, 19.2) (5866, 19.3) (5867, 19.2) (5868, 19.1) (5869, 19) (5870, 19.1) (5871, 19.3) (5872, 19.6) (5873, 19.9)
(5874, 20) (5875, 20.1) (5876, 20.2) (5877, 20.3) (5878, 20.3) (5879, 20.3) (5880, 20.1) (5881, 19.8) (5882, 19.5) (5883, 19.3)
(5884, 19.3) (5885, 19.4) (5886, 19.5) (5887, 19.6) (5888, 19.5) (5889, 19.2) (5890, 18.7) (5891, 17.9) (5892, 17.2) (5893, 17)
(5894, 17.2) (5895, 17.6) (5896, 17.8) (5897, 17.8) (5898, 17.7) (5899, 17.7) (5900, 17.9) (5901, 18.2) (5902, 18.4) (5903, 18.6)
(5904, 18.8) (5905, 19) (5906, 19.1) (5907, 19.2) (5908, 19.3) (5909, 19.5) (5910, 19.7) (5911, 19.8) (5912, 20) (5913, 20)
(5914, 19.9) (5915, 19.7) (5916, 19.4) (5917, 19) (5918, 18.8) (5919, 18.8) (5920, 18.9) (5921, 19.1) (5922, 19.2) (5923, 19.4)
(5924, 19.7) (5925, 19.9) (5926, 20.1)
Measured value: 0.01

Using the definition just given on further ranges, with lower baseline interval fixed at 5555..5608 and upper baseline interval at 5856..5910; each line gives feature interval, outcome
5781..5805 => 0.02 mag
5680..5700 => 0.00 mag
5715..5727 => -0.01 mag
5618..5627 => 0.03 mag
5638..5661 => 0.01 mag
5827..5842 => -0.04 mag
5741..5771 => -0.02 mag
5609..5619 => -0.02 mag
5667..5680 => -0.03 mag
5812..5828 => -0.03 mag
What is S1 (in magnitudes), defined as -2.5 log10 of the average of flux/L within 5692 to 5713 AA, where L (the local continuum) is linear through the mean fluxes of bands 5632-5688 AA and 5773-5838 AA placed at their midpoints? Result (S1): 0.04 mag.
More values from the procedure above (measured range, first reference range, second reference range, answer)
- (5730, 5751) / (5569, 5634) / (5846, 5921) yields -0.02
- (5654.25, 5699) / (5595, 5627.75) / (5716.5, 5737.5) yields 0.02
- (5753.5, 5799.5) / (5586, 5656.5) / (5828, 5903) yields 0.01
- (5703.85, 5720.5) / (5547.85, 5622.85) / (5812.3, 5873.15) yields 0.07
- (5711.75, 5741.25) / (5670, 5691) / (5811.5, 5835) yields 0.01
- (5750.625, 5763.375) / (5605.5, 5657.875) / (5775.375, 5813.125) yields -0.02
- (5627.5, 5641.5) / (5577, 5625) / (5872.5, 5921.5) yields -0.02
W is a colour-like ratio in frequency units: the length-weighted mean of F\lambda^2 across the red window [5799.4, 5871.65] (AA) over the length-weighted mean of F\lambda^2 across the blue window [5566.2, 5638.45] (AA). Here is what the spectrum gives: 1.14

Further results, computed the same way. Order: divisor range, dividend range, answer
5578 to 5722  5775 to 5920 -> 1.13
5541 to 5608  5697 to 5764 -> 1.07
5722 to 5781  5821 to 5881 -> 1.06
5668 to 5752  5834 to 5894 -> 1.10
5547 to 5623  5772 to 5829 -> 1.11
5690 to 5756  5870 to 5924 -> 1.10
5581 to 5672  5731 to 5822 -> 1.10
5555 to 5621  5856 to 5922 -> 1.17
